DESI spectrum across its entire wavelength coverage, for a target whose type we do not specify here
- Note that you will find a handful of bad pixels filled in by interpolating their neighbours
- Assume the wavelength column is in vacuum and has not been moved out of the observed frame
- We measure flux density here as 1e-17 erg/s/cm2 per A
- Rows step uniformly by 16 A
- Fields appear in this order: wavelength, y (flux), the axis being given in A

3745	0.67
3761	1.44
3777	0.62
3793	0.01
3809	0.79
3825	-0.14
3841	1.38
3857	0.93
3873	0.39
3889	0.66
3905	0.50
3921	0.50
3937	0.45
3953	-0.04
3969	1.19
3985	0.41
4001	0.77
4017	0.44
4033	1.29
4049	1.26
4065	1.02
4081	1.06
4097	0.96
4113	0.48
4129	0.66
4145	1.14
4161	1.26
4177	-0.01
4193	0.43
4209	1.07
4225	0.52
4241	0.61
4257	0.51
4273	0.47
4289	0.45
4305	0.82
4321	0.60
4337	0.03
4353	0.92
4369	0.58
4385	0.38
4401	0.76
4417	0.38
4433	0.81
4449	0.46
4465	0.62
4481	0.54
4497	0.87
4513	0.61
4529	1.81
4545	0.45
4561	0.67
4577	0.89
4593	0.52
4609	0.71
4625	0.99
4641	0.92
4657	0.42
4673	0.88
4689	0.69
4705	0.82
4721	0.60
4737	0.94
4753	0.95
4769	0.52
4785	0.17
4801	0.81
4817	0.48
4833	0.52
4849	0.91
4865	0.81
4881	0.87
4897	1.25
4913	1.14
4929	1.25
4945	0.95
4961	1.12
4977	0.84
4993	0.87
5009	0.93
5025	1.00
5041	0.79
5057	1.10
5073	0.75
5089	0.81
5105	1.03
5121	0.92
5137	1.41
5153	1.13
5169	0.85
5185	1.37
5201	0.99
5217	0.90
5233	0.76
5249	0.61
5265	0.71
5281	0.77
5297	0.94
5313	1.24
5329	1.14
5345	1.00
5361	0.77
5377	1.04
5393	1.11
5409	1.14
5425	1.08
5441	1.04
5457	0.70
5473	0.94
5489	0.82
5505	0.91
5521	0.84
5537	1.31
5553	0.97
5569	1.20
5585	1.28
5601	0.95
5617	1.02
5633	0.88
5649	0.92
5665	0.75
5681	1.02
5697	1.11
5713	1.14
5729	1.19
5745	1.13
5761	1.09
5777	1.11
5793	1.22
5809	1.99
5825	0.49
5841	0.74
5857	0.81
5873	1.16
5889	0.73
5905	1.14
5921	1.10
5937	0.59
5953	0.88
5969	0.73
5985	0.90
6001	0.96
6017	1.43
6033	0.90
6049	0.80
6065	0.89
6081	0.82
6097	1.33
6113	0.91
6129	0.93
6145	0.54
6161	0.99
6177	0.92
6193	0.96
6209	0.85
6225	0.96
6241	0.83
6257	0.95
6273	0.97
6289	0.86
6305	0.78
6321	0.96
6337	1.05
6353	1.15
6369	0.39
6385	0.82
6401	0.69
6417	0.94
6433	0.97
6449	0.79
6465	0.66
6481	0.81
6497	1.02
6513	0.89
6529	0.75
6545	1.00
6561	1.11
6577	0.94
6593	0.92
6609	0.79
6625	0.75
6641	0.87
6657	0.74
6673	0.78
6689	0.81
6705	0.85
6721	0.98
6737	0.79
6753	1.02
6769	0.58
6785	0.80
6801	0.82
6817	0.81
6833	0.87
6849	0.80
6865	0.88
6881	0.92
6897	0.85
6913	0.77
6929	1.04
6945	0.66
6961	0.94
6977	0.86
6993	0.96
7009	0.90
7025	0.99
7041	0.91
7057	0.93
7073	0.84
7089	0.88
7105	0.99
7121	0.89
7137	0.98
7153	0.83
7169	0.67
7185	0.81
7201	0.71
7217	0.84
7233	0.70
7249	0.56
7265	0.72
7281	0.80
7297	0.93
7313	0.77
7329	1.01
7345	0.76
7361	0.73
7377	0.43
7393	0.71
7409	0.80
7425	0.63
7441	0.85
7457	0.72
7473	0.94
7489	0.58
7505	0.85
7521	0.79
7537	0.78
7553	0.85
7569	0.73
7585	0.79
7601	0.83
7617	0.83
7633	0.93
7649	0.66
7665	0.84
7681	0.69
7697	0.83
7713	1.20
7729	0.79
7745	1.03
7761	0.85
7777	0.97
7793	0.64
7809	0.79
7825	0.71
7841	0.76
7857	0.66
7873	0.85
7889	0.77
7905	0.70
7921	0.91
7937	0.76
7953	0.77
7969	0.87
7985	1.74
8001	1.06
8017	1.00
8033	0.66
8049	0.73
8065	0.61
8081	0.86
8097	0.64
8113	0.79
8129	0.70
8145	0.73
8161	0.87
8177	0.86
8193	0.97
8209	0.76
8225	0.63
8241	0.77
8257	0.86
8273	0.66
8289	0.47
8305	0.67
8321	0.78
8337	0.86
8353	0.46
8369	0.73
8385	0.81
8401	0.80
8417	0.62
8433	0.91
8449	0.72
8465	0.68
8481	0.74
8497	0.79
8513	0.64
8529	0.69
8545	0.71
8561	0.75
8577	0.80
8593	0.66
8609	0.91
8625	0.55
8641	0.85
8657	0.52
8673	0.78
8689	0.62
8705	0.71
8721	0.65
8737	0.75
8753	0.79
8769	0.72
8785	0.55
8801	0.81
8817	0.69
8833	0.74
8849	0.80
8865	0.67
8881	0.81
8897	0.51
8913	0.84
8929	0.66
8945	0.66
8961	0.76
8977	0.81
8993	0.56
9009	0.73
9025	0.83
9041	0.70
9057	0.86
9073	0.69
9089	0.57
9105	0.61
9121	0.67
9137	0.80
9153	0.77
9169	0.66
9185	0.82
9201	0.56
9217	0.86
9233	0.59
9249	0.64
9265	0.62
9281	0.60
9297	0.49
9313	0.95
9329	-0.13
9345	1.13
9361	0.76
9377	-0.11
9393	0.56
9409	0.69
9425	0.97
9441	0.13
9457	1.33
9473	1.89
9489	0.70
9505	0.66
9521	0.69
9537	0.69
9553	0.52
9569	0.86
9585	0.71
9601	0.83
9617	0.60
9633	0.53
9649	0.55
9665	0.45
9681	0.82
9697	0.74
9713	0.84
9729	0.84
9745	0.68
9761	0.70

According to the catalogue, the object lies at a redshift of 0.216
